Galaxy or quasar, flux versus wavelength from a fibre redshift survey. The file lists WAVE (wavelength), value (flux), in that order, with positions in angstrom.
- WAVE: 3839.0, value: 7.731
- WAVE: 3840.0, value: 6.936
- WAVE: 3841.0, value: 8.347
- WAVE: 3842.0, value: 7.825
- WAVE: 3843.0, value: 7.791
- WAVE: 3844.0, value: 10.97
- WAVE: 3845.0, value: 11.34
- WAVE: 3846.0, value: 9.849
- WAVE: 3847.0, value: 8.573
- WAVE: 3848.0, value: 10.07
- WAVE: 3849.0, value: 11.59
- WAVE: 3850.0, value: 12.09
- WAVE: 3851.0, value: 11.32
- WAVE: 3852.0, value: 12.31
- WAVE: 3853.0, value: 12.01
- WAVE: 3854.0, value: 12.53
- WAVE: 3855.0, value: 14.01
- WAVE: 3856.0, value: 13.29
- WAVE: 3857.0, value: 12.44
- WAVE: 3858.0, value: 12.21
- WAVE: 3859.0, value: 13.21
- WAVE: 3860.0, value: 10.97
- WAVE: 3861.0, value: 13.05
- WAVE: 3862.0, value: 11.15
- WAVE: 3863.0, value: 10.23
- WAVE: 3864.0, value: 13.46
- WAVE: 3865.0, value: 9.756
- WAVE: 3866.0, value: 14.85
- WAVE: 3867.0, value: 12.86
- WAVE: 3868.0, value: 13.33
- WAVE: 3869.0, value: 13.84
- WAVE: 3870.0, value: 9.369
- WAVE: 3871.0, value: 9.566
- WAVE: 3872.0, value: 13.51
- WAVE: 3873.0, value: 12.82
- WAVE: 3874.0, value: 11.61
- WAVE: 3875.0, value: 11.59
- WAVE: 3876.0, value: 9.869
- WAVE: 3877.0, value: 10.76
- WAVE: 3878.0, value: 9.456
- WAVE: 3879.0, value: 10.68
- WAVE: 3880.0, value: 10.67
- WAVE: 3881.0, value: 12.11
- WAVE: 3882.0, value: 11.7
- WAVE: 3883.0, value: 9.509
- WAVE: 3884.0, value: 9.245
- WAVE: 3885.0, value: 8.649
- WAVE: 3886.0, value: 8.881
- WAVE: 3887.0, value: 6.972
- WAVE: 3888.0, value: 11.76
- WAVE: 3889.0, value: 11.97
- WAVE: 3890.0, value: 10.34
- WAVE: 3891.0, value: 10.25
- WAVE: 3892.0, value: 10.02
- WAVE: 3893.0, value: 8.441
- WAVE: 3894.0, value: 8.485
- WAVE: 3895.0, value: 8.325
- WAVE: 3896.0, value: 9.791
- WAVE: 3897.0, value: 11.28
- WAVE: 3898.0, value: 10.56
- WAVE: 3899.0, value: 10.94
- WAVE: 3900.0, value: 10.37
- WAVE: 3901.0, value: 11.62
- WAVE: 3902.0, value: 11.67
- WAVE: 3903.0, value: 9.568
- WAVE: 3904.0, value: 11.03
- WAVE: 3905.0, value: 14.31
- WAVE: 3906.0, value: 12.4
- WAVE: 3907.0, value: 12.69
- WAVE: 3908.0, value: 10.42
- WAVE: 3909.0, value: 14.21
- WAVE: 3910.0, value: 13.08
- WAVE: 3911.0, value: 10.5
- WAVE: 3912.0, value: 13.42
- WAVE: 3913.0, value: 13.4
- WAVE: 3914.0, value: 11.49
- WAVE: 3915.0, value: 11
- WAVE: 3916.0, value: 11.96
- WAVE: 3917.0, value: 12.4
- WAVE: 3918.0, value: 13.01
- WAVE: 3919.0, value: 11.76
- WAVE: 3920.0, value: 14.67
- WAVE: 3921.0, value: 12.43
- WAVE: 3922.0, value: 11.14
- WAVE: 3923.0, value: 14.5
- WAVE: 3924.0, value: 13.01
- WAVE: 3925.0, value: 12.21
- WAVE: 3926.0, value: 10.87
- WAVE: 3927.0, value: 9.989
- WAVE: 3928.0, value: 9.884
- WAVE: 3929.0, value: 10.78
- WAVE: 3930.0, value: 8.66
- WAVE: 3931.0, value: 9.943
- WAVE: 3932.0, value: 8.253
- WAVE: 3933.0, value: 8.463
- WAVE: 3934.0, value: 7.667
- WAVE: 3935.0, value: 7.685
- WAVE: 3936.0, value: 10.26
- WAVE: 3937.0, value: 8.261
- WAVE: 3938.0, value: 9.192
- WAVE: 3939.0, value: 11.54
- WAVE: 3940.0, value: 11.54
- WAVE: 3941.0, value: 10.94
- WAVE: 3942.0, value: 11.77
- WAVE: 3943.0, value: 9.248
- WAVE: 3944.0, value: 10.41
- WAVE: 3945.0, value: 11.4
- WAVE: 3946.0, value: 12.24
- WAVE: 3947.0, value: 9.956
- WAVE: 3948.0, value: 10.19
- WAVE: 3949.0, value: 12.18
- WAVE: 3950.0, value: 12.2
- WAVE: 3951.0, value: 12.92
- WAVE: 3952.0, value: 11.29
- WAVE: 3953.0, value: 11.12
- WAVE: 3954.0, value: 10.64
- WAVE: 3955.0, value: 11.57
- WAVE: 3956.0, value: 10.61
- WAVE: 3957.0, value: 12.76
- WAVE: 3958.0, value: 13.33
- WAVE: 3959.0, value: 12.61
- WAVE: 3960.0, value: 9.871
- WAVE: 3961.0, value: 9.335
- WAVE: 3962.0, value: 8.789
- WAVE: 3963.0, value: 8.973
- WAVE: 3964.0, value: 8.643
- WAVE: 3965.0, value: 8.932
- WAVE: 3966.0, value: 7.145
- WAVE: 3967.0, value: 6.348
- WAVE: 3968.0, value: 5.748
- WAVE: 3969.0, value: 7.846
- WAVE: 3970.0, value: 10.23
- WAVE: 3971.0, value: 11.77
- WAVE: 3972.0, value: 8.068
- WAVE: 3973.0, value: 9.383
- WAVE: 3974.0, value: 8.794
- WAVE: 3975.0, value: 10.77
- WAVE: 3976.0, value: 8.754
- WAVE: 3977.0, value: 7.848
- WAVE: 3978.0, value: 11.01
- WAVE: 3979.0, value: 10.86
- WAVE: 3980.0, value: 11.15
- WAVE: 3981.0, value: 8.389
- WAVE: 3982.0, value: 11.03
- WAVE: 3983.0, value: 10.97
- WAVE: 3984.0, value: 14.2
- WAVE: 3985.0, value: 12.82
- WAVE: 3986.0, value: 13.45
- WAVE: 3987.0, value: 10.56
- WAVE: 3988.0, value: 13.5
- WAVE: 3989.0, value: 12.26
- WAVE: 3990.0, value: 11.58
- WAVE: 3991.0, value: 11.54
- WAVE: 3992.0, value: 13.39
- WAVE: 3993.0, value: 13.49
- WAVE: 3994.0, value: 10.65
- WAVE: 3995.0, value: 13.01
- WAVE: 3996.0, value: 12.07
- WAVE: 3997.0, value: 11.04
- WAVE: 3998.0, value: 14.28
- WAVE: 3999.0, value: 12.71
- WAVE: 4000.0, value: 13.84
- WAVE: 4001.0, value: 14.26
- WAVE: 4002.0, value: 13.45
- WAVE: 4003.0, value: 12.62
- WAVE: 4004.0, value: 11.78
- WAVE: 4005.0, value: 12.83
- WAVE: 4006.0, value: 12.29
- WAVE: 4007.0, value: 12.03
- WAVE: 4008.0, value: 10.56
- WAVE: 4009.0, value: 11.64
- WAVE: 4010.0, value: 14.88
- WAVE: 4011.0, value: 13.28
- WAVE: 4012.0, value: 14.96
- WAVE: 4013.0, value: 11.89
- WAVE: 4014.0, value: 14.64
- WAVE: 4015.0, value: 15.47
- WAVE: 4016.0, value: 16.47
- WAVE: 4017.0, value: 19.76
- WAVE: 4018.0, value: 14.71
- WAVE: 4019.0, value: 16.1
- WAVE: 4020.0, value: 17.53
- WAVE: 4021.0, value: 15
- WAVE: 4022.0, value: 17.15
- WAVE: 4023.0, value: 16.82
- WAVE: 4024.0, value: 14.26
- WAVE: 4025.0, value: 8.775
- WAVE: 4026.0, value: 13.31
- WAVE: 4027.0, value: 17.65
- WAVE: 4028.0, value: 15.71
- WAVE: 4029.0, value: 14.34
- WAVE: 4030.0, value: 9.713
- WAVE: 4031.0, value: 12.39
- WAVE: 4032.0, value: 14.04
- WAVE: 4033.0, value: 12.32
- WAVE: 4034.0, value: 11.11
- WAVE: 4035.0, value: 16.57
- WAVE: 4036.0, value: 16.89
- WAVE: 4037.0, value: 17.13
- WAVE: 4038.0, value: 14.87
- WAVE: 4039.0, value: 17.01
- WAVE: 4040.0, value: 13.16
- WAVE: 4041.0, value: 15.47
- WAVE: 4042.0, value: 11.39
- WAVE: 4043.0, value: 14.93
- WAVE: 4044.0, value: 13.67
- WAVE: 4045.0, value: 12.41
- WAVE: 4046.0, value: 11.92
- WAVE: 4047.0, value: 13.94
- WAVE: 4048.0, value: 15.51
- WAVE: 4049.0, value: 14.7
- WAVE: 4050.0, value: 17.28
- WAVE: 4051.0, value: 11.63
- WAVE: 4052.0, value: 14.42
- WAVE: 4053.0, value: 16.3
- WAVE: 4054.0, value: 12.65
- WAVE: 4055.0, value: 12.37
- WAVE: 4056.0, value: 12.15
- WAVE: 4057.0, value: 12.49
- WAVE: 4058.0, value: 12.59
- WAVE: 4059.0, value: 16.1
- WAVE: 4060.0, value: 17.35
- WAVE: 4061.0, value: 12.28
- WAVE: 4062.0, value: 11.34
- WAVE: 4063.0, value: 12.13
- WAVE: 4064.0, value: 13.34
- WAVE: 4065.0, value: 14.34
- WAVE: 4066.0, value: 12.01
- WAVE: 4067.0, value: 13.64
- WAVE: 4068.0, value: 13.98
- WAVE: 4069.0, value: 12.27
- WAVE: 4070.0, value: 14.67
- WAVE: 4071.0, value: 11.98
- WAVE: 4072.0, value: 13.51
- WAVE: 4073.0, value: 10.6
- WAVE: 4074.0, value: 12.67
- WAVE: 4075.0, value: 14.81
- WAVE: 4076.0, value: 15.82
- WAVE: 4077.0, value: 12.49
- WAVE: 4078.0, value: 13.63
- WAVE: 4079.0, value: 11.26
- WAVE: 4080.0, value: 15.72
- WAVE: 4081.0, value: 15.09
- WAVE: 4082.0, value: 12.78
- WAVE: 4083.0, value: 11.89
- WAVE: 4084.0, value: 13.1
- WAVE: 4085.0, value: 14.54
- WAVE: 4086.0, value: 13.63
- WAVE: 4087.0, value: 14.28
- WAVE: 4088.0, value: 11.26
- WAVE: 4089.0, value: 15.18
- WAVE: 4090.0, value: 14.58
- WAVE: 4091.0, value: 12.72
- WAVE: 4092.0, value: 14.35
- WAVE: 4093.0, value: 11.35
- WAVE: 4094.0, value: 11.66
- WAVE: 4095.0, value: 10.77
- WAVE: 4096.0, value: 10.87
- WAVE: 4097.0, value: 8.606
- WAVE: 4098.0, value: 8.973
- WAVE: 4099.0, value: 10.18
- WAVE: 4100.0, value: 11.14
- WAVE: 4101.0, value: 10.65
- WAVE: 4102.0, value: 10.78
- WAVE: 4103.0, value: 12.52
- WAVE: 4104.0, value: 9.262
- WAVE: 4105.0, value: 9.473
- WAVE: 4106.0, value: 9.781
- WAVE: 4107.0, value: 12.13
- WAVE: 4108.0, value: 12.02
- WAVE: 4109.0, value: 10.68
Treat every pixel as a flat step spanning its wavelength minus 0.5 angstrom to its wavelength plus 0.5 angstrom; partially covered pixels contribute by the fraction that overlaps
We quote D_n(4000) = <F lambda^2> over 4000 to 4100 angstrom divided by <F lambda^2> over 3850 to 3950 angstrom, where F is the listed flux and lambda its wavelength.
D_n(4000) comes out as 1.3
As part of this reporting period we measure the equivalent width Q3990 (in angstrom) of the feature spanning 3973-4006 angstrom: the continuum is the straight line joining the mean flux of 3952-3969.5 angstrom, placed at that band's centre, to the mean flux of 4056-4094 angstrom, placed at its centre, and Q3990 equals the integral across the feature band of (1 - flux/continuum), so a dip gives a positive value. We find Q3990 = -3.6 angstrom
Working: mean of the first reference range 9.71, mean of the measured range 11.8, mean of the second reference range 13.4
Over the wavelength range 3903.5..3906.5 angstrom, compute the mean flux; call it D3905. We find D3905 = 12.6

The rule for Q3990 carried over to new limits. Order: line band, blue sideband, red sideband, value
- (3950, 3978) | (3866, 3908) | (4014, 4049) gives 6.5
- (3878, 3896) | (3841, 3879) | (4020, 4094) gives 2.9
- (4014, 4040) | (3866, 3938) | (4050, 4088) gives -4.4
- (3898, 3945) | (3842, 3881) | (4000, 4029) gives 5.2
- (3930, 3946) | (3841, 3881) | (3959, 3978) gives -0.4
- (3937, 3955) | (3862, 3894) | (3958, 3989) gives -1.4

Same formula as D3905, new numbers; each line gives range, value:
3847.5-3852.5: 11.5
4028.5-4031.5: 12.1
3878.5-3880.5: 10.7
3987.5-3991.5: 12.2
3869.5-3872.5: 10.8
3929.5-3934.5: 8.6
